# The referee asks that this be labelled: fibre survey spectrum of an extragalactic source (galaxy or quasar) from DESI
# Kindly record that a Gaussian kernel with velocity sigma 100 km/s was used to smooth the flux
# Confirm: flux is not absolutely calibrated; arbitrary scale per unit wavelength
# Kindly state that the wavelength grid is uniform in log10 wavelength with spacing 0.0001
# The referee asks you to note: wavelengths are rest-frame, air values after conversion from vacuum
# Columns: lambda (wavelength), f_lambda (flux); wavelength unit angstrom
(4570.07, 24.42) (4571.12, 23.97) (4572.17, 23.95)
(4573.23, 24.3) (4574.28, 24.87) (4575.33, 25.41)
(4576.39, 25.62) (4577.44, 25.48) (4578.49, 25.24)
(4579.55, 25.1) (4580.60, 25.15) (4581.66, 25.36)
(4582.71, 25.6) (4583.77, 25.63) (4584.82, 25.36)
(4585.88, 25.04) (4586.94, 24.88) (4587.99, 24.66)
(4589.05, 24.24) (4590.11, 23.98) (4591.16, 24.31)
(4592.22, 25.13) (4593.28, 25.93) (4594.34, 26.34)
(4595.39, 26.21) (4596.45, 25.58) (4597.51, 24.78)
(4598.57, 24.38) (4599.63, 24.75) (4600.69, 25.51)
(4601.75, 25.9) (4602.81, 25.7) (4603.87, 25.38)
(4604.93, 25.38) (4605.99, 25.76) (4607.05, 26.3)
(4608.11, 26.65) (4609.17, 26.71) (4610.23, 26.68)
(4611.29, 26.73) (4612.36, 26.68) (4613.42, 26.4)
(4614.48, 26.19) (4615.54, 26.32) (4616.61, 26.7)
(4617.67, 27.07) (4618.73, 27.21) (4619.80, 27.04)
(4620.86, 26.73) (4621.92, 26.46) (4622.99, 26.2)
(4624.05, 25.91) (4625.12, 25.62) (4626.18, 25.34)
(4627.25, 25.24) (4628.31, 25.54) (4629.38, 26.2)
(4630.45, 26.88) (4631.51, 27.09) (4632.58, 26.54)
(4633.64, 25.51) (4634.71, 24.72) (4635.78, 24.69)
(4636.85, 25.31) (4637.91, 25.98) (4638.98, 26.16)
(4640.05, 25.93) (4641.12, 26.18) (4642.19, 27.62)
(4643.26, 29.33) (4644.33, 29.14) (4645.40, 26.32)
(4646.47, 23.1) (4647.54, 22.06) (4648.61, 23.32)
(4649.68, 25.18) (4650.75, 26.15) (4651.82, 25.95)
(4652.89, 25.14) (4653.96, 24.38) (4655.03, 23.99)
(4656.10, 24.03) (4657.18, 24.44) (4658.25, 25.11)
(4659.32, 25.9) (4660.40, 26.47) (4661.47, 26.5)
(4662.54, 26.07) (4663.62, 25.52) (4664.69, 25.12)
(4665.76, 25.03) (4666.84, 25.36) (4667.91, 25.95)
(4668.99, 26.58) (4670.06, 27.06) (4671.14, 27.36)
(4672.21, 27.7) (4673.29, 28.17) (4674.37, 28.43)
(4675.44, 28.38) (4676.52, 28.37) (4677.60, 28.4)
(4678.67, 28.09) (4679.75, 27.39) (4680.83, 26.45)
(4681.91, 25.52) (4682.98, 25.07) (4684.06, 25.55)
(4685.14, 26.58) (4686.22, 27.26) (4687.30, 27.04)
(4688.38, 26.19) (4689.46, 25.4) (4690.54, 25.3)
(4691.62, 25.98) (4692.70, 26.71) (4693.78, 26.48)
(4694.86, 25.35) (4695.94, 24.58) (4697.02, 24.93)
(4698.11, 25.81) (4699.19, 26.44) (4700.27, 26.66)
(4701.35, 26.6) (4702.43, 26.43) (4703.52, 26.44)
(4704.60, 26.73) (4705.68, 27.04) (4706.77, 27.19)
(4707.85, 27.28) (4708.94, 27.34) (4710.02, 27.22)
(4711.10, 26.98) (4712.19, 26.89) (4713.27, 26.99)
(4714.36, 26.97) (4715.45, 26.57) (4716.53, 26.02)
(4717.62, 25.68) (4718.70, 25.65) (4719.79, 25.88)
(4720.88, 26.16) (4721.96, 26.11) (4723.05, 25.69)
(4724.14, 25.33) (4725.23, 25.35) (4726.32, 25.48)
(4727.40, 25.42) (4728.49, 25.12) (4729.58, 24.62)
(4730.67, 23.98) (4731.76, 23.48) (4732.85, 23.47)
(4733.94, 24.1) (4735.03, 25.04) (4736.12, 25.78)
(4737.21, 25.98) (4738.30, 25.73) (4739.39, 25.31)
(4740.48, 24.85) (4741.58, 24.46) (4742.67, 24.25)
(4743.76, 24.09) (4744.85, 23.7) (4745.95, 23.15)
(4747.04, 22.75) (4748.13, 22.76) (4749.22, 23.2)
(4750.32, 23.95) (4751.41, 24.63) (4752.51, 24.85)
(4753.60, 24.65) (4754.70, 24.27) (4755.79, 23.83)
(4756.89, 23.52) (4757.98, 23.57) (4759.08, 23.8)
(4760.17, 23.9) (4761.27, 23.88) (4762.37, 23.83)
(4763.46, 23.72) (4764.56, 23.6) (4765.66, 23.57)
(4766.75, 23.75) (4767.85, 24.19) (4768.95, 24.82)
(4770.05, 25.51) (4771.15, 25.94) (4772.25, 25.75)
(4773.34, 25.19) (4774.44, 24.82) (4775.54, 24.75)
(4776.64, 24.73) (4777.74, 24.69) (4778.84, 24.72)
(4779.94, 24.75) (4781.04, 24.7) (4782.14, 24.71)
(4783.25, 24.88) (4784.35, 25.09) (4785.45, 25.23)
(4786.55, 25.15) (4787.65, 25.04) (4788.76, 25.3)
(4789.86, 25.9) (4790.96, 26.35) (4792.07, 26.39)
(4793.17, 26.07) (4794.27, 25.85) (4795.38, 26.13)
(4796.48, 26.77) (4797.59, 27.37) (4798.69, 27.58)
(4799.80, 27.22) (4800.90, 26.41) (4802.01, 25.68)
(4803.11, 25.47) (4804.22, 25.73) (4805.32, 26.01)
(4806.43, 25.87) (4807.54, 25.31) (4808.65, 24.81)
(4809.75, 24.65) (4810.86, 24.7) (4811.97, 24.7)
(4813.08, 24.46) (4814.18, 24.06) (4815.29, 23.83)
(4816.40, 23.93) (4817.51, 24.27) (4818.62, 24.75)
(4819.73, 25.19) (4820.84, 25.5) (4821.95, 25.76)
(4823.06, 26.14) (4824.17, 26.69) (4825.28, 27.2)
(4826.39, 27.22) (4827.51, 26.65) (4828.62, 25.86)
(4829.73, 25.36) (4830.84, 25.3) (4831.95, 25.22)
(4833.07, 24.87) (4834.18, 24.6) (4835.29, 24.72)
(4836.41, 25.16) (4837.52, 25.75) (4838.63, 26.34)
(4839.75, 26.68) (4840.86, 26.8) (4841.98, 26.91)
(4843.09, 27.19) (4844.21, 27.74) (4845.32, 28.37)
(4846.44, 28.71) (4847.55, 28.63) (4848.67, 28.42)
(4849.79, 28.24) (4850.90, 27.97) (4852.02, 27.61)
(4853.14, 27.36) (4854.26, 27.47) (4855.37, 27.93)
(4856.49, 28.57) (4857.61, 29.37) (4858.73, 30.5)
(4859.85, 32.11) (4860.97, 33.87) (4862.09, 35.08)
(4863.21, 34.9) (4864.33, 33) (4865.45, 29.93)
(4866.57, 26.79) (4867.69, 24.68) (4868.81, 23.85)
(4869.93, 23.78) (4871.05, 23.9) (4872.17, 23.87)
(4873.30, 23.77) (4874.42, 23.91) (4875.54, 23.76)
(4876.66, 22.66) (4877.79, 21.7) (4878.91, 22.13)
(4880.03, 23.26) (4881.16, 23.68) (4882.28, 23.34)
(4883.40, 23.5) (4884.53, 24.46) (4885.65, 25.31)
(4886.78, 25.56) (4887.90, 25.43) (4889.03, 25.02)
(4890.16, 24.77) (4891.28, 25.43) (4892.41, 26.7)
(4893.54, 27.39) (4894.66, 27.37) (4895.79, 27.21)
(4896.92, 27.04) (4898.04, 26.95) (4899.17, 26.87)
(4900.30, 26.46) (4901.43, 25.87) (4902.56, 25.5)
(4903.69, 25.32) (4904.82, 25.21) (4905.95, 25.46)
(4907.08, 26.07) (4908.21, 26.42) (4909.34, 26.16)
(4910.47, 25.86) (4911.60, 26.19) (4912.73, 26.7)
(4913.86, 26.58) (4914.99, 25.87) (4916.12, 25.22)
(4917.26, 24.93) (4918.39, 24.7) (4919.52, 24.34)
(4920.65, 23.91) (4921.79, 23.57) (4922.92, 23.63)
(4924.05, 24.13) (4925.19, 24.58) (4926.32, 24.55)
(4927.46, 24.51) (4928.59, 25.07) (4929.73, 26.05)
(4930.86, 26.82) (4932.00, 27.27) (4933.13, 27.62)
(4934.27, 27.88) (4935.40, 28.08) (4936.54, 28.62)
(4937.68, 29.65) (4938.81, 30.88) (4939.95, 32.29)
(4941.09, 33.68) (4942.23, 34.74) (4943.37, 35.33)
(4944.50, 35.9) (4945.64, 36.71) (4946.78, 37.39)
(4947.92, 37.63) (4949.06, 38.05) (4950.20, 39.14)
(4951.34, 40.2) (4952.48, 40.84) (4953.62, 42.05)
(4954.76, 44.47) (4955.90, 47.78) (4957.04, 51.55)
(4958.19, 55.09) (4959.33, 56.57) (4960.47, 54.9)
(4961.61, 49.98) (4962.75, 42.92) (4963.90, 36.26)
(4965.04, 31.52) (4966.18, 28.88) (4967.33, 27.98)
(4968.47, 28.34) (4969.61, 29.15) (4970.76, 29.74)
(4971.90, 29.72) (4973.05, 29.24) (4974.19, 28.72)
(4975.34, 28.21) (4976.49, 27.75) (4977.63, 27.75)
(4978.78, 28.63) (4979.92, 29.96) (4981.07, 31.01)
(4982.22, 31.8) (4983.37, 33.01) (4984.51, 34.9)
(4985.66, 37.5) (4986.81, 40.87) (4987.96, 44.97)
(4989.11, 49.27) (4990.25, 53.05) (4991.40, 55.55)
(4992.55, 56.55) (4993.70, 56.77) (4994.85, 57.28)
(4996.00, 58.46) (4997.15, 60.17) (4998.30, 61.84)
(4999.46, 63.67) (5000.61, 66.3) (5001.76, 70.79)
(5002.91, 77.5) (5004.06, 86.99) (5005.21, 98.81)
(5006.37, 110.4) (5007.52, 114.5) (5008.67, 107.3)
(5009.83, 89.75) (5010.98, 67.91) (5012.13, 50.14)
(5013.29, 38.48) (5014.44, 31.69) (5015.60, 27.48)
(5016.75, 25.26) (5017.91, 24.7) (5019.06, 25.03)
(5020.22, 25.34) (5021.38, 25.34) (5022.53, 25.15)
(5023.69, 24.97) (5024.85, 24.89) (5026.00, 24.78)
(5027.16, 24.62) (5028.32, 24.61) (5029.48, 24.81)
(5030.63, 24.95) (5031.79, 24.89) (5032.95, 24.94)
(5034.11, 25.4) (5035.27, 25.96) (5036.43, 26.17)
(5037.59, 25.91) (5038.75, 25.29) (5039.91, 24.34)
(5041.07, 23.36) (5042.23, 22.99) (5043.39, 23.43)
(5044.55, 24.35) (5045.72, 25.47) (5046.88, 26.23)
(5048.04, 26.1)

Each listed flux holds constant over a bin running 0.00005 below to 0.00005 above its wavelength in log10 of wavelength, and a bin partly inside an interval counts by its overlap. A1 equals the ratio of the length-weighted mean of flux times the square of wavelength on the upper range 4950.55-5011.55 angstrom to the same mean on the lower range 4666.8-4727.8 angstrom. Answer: 2.15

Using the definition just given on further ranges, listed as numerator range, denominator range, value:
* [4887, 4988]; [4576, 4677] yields 1.38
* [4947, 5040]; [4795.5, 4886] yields 1.74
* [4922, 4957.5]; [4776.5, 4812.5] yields 1.37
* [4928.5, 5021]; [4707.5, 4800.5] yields 1.93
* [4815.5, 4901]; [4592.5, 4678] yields 1.11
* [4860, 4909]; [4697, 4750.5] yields 1.09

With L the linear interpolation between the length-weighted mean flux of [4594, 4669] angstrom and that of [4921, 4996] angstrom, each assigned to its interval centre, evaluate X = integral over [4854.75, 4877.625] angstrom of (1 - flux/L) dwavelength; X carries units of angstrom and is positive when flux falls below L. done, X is 3.8 angstrom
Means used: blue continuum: 25.8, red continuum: 36.1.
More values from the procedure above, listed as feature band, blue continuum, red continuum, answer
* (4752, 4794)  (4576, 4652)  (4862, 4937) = 1.64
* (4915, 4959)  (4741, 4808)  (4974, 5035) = 8.36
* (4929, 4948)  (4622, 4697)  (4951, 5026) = 5.29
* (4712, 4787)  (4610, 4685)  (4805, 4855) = 3.90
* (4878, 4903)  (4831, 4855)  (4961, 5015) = 6.70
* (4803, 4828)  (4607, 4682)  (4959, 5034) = 6.88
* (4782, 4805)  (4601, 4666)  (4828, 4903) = 0.35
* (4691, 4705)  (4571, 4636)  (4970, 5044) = 1.67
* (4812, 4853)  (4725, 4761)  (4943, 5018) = 8.68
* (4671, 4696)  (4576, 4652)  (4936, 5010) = 2.59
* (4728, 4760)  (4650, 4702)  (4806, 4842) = 1.98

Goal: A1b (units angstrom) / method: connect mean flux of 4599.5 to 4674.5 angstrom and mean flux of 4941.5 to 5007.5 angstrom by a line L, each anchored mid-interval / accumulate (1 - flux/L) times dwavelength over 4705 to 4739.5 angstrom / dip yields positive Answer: 5.8 angstrom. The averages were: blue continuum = 26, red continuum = 46.2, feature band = 25.8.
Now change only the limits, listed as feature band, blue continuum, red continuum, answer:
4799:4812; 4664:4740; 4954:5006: 3.1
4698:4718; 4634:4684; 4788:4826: -0.6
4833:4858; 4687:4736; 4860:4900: -1.1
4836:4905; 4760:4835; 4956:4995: 9.3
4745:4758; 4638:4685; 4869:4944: 1.2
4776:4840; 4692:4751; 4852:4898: 1.4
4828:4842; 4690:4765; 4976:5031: 3.5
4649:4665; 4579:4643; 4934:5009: 1.7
